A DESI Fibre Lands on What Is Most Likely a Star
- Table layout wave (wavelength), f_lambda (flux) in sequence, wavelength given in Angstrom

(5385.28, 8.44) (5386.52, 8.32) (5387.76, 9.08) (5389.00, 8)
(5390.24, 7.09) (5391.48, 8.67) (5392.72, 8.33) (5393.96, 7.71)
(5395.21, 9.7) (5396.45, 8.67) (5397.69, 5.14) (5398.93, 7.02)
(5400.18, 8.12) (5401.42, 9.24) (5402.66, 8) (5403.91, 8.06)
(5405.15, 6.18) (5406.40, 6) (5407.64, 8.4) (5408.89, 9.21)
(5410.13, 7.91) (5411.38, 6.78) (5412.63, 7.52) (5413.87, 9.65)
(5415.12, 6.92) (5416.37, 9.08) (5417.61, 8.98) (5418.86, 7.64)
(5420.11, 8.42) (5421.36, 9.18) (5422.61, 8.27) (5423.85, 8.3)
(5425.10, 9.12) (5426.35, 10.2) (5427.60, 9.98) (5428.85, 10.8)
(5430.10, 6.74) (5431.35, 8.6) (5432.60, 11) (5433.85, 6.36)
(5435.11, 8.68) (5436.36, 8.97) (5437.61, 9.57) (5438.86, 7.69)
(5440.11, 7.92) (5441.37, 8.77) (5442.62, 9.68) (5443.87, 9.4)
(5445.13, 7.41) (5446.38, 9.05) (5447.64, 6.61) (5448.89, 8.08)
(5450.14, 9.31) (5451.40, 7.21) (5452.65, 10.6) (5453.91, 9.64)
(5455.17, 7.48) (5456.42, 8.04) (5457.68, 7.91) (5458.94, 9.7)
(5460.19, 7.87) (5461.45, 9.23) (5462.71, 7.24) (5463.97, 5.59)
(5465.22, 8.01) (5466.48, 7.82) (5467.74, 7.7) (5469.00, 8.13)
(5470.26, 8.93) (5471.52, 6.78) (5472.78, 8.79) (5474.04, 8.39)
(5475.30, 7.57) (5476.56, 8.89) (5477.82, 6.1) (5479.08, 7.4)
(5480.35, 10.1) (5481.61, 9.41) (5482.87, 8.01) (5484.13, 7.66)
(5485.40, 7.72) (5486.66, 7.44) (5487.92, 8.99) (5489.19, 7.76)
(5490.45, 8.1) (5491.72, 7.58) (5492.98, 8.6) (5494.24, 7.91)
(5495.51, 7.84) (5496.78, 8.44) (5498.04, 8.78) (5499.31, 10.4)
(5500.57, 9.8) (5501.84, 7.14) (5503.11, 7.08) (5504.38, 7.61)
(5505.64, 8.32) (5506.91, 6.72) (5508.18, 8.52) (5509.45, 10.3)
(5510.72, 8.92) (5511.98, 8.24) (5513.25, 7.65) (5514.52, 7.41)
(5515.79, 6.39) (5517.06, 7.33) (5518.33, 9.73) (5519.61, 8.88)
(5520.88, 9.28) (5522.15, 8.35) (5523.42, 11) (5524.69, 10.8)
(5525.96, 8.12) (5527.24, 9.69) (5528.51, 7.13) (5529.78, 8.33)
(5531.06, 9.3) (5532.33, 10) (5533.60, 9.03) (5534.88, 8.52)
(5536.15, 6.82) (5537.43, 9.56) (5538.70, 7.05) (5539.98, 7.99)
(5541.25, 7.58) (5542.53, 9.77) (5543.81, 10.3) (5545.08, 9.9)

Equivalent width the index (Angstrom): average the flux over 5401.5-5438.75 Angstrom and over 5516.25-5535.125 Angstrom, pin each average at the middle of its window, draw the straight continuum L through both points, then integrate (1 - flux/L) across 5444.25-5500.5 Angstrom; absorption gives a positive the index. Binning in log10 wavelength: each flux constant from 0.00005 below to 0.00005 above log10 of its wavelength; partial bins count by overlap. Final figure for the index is 3.3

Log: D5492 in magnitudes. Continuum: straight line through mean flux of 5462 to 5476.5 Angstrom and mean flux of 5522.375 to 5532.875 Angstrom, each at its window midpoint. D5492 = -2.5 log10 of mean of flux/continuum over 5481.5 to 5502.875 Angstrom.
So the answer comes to 0.01 mag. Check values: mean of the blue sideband 7.78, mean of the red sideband 9.25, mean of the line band 8.28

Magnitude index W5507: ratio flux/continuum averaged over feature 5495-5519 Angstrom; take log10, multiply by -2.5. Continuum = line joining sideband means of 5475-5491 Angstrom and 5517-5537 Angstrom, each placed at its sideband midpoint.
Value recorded 0.040 mag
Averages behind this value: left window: 8.1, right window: 8.94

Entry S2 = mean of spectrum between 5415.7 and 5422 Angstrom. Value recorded 8.64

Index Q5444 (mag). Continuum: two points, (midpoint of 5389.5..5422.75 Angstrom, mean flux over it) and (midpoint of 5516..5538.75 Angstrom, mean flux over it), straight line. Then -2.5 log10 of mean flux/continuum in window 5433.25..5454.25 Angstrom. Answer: -0.034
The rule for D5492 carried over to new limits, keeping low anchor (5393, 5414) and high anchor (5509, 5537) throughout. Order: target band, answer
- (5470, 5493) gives 0.04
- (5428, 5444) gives -0.09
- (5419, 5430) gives -0.14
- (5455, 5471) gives 0.04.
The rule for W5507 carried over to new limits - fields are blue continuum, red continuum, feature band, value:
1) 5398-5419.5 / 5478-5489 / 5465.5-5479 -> 0.04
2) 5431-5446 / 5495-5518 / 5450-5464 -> 0.02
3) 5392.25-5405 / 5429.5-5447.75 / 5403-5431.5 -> -0.02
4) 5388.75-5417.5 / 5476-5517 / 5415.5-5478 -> -0.06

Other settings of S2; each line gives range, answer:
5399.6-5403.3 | 8.46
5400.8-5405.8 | 7.86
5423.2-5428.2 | 9.4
